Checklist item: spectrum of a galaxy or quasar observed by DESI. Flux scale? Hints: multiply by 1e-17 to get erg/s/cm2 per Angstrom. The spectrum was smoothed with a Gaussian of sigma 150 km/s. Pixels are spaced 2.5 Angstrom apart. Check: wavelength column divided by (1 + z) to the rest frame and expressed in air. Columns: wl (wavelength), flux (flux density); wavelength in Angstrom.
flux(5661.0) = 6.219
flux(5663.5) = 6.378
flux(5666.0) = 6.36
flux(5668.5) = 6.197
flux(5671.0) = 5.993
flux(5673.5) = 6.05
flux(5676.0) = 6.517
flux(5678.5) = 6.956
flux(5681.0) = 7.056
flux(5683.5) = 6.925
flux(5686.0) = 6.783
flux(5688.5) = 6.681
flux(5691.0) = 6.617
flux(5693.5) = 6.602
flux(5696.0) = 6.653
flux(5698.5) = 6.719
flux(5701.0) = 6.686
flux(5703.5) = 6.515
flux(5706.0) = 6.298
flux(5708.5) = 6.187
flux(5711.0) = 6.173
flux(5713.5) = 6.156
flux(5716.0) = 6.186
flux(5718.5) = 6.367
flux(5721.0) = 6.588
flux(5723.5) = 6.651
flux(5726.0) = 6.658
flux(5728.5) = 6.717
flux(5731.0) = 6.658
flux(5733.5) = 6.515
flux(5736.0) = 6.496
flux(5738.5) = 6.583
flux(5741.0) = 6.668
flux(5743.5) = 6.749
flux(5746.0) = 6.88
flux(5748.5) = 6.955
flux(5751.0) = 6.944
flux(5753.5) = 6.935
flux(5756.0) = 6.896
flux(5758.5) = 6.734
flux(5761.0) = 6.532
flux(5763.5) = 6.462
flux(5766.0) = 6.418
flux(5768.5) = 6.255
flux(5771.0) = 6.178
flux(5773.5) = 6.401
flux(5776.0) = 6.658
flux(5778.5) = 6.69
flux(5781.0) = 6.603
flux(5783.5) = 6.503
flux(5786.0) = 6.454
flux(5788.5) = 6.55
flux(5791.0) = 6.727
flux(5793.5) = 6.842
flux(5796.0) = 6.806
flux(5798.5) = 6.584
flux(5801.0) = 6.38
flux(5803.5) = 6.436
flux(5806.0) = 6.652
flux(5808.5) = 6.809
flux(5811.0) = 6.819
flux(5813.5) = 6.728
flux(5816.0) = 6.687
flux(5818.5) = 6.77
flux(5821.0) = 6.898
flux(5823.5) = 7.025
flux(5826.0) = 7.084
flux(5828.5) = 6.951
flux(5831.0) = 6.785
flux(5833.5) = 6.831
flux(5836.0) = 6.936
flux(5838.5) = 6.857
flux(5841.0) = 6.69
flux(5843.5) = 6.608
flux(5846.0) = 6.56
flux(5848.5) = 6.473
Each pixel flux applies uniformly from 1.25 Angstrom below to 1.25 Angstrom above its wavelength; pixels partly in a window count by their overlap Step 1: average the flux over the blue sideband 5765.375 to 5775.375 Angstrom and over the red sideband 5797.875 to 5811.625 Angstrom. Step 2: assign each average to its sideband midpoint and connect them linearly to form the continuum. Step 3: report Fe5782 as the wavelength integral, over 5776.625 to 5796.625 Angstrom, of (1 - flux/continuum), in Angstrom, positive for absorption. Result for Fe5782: -0.6 Angstrom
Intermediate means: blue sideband 6.33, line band 6.64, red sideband 6.61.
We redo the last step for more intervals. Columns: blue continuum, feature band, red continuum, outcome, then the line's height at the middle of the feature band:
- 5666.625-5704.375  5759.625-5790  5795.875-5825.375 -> 0.94 Angstrom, 6.68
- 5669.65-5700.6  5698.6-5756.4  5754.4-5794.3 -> 0.10 Angstrom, 6.59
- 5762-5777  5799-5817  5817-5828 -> 0.39 Angstrom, 6.79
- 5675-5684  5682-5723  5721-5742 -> 1.47 Angstrom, 6.76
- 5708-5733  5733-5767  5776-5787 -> -1.02 Angstrom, 6.51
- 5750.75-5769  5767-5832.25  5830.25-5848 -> 0.30 Angstrom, 6.69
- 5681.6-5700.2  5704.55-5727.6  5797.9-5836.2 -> 1.24 Angstrom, 6.73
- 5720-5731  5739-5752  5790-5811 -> -0.32 Angstrom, 6.66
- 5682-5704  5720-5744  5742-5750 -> 0.67 Angstrom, 6.82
